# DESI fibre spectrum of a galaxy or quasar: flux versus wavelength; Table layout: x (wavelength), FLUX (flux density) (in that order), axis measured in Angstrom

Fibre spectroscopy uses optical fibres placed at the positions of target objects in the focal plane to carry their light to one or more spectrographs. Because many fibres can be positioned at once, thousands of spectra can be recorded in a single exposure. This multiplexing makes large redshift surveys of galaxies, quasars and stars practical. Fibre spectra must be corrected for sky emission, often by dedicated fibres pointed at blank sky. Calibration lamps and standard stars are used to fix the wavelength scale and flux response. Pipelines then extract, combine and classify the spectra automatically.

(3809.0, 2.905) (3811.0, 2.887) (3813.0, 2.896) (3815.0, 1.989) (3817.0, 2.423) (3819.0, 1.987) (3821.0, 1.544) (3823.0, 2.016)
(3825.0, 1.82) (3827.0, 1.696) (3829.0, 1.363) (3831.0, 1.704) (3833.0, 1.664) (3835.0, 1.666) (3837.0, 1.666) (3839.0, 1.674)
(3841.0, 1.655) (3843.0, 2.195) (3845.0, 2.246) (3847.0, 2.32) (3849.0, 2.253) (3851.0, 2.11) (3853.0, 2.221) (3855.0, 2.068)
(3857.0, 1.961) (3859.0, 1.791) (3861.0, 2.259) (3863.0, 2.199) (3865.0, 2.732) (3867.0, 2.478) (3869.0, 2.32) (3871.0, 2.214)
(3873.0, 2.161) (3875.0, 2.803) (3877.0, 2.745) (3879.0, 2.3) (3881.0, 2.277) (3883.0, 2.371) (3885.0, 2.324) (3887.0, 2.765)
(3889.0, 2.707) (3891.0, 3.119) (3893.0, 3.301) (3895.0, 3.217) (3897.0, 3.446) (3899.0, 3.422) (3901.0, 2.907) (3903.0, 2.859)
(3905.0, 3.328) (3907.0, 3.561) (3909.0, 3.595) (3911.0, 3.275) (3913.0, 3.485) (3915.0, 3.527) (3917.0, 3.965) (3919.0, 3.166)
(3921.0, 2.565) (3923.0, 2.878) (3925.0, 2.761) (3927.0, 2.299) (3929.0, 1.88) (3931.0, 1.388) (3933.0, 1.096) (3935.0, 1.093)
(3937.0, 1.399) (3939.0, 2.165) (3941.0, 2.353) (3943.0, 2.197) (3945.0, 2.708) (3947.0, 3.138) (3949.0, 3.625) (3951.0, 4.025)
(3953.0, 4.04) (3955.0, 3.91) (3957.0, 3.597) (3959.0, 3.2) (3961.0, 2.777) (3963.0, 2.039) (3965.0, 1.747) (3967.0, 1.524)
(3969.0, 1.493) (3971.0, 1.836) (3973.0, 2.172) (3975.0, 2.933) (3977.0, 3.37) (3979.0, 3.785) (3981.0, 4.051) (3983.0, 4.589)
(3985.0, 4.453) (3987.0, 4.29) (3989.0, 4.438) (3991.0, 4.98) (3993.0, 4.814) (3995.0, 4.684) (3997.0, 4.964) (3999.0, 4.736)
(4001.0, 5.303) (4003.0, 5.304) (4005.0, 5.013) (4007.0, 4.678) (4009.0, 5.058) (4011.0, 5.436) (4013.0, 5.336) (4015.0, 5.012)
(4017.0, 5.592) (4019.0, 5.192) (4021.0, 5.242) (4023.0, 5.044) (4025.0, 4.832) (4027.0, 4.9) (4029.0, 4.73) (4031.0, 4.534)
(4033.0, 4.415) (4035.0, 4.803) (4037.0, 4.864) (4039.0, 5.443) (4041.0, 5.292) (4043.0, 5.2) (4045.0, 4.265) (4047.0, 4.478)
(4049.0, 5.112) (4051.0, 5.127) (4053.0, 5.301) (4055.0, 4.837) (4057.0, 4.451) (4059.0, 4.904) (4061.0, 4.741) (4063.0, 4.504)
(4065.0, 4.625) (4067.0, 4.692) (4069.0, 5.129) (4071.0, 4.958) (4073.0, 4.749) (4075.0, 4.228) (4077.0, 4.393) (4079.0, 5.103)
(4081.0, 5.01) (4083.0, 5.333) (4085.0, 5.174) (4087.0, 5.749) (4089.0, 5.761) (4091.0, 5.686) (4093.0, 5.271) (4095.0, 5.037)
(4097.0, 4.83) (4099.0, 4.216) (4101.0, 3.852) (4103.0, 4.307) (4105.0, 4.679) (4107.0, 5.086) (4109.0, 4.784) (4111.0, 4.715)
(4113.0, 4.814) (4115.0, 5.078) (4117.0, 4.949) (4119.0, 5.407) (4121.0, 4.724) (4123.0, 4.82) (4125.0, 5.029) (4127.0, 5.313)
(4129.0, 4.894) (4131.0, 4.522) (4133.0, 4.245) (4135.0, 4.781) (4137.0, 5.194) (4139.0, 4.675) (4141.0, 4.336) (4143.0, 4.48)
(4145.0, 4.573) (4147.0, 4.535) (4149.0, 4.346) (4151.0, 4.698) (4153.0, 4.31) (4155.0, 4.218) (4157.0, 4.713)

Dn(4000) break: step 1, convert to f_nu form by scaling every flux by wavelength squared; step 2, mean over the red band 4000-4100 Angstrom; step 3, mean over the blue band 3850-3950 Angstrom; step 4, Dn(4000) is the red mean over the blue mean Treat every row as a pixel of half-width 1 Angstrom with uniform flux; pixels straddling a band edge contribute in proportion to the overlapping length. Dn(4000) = 2.1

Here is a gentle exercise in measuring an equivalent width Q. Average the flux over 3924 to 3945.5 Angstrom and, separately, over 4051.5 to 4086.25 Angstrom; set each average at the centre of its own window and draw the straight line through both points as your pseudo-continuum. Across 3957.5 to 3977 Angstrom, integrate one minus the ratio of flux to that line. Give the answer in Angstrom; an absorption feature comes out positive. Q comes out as 2.5 Angstrom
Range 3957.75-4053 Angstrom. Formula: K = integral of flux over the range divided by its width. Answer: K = 4.33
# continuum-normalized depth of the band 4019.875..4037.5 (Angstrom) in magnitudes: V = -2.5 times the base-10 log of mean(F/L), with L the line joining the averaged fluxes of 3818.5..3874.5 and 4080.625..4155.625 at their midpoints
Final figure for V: -0.23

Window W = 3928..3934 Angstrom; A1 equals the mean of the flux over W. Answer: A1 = 1.45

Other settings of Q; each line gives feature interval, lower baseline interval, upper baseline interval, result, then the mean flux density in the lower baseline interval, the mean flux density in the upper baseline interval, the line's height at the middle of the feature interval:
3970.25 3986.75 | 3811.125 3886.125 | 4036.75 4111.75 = 1.2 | 2.12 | 4.89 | 3.72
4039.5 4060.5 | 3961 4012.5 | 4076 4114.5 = -1.9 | 3.9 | 4.94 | 4.51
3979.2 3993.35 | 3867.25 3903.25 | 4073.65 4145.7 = -3.0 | 2.73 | 4.86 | 3.69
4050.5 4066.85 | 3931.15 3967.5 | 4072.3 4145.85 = -2.6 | 2.58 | 4.86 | 4.14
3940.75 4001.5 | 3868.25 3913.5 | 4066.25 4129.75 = 3.8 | 2.89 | 4.93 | 3.68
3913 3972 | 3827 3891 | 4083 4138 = 9.4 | 2.18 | 4.93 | 3.09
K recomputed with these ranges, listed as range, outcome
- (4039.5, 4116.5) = 4.88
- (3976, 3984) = 3.95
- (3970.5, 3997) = 3.96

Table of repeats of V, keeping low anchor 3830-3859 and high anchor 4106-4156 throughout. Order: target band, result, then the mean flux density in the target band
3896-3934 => -0.118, 2.92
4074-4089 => -0.184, 5.05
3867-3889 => -0.076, 2.44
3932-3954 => 0.161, 2.53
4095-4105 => 0.006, 4.41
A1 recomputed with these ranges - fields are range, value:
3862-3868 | 2.47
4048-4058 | 4.97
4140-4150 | 4.45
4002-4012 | 5.1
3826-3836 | 1.62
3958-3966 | 2.44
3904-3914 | 3.45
